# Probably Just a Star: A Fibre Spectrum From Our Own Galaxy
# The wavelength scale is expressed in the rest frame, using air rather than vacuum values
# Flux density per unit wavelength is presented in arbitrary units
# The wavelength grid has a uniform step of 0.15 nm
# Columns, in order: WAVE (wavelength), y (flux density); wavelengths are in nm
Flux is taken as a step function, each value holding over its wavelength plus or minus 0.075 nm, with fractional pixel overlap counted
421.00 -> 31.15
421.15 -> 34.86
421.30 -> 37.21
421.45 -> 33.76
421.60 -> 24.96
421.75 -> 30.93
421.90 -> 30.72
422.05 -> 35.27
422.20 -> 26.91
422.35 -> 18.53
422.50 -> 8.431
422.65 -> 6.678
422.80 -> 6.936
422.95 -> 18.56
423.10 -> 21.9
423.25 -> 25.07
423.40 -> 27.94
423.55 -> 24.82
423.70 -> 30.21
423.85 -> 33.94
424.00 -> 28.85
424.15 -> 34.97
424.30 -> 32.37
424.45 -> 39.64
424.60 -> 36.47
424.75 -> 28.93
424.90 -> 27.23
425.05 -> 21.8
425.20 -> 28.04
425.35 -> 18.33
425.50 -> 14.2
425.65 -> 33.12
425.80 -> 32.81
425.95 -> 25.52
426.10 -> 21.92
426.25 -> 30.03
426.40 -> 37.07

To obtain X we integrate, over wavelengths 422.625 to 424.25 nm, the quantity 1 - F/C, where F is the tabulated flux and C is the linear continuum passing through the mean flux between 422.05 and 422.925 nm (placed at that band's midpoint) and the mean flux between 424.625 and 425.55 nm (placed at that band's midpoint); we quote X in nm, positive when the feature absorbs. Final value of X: -0.44 nm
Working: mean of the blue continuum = 15.7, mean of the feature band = 24.3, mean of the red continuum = 24.1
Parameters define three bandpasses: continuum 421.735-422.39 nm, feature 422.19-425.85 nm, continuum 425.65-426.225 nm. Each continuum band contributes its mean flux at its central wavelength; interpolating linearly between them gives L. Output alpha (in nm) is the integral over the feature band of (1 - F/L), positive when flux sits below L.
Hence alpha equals 0.43 nm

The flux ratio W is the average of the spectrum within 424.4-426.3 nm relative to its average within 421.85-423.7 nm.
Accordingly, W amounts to 1.29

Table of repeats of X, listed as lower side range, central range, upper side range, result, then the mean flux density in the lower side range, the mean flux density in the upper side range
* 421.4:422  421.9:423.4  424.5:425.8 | 0.49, 30.2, 26.7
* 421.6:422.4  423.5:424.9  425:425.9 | -0.32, 28.5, 24.8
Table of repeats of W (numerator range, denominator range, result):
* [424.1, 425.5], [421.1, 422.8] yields 1.14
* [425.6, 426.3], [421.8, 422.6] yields 1.20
